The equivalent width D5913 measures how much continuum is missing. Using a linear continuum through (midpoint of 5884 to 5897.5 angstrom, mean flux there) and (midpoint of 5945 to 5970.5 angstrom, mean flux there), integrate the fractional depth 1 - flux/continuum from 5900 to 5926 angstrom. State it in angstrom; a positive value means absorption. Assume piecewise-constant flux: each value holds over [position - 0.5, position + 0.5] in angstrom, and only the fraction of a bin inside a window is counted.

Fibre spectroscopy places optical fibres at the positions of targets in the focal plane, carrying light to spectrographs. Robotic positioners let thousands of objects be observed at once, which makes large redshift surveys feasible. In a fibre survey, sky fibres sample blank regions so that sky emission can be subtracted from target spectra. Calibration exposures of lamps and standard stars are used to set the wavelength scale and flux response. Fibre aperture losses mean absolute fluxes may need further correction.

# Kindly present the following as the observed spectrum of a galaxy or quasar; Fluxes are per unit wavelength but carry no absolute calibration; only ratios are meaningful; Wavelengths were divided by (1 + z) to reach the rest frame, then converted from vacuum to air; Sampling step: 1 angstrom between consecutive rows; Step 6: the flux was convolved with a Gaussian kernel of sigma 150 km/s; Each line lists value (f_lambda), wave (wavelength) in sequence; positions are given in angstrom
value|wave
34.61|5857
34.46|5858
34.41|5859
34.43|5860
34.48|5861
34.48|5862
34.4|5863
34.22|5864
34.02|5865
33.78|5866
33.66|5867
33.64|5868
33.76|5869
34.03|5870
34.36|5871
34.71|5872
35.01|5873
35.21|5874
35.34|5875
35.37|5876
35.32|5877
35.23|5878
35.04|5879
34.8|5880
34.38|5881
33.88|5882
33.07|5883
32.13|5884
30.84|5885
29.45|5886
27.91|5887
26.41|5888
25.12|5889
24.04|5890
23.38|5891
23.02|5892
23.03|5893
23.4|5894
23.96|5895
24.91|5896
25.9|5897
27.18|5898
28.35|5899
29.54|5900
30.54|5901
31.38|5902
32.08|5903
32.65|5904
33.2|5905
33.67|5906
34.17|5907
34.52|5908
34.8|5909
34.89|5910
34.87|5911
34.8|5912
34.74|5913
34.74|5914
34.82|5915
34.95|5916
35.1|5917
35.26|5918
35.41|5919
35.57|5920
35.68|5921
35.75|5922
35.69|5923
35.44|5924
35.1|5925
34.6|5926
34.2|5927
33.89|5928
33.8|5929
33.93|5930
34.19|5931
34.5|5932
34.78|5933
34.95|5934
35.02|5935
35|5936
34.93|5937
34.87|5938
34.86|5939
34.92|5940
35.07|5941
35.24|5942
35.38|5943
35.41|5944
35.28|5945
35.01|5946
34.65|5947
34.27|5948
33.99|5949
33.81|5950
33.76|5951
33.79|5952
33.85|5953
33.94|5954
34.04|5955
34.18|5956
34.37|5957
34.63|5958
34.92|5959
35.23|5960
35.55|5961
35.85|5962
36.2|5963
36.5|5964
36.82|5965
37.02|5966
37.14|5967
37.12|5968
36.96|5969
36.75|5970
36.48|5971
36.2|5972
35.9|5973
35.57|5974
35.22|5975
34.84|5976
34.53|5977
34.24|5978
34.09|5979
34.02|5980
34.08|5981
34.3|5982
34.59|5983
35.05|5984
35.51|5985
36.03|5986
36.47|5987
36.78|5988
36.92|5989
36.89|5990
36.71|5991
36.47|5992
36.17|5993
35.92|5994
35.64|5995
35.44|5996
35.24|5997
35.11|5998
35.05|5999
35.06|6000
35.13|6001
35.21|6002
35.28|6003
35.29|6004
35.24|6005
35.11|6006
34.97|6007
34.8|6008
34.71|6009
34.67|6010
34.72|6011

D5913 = -4.9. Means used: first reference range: 25.7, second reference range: 35.2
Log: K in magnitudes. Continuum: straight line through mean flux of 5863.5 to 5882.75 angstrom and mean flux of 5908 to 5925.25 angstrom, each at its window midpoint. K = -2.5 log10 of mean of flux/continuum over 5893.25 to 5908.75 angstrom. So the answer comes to 0.177 mag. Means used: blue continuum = 34.5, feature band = 29.7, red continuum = 35.1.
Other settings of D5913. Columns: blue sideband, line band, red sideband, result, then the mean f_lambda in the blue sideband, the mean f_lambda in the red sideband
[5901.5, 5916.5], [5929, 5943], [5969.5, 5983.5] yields -0.1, 34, 35.1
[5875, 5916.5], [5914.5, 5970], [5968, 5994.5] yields -2.6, 30.9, 35.7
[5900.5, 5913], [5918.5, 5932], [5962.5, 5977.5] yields -0.2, 33.5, 36.2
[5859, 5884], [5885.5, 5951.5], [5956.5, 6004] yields 4.6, 34.4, 35.6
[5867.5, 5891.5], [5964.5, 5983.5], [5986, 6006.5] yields -0.3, 32.2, 35.8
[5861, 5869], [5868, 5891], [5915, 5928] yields 1.3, 34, 35.2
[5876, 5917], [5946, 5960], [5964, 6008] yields -0.1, 30.9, 35.6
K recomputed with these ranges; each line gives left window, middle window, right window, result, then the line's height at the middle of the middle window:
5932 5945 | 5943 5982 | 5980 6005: 0.003 mag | 35.3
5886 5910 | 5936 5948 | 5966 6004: -0.093 mag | 32.1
